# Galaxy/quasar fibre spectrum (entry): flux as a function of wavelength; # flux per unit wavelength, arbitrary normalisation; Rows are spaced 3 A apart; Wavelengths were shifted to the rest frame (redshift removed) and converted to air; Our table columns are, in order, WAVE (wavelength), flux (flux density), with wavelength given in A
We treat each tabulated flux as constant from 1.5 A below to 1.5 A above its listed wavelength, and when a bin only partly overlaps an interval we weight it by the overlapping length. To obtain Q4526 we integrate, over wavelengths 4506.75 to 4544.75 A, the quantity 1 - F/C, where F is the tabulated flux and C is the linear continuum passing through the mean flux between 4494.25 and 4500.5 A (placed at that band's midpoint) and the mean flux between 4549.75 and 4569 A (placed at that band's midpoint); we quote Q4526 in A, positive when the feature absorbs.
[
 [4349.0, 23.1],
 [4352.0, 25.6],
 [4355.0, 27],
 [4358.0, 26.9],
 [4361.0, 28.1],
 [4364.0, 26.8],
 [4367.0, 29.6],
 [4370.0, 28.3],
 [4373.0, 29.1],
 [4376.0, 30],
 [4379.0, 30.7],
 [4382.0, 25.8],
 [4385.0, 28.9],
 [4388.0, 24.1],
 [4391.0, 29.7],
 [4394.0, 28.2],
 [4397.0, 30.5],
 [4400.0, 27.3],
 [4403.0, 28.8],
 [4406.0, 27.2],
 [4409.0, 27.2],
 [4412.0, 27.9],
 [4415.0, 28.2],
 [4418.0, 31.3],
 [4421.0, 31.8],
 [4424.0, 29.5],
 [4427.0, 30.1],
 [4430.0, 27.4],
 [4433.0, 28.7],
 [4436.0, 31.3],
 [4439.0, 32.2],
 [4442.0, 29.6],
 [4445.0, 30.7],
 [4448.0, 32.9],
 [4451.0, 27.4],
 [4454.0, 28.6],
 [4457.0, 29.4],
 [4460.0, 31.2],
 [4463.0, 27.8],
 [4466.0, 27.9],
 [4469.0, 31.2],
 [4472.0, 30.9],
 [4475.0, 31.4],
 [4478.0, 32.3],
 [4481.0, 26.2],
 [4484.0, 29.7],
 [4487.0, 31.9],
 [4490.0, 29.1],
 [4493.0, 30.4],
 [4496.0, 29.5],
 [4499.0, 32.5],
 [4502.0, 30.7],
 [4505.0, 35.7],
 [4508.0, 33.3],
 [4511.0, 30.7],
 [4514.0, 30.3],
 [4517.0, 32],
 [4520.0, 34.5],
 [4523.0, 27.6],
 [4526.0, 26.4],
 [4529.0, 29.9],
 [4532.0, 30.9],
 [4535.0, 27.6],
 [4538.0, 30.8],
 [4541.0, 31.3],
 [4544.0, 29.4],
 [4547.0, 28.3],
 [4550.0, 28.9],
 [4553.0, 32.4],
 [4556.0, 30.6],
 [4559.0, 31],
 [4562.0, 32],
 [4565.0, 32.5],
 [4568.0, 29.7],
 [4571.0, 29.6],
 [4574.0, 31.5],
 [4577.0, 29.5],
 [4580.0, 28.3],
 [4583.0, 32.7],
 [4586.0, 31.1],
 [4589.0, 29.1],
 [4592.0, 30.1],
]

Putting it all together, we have 0.87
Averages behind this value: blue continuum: 31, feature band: 30.4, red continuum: 31.2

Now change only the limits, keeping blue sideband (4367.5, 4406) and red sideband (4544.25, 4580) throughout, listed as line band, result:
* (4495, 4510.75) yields -1.4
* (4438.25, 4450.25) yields -0.8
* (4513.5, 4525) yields -0.4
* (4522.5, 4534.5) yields 0.5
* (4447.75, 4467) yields 0.1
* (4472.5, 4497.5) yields -0.5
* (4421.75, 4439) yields -0.5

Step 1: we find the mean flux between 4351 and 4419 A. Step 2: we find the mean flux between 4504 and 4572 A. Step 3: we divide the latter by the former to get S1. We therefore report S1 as 1.1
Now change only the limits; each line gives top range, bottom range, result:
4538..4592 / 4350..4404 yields 1.09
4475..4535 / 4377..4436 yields 1.07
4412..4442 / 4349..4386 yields 1.07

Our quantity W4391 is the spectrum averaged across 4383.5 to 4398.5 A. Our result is 28.3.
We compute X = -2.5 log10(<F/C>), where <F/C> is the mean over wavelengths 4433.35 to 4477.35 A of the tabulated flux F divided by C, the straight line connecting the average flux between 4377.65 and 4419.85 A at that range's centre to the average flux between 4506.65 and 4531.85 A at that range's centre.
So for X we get -0.030 mag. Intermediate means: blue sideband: 28.3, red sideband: 30.6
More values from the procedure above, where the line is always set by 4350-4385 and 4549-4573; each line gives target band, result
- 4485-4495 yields -0.020 mag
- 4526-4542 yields 0.028 mag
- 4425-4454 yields -0.033 mag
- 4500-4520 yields -0.076 mag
